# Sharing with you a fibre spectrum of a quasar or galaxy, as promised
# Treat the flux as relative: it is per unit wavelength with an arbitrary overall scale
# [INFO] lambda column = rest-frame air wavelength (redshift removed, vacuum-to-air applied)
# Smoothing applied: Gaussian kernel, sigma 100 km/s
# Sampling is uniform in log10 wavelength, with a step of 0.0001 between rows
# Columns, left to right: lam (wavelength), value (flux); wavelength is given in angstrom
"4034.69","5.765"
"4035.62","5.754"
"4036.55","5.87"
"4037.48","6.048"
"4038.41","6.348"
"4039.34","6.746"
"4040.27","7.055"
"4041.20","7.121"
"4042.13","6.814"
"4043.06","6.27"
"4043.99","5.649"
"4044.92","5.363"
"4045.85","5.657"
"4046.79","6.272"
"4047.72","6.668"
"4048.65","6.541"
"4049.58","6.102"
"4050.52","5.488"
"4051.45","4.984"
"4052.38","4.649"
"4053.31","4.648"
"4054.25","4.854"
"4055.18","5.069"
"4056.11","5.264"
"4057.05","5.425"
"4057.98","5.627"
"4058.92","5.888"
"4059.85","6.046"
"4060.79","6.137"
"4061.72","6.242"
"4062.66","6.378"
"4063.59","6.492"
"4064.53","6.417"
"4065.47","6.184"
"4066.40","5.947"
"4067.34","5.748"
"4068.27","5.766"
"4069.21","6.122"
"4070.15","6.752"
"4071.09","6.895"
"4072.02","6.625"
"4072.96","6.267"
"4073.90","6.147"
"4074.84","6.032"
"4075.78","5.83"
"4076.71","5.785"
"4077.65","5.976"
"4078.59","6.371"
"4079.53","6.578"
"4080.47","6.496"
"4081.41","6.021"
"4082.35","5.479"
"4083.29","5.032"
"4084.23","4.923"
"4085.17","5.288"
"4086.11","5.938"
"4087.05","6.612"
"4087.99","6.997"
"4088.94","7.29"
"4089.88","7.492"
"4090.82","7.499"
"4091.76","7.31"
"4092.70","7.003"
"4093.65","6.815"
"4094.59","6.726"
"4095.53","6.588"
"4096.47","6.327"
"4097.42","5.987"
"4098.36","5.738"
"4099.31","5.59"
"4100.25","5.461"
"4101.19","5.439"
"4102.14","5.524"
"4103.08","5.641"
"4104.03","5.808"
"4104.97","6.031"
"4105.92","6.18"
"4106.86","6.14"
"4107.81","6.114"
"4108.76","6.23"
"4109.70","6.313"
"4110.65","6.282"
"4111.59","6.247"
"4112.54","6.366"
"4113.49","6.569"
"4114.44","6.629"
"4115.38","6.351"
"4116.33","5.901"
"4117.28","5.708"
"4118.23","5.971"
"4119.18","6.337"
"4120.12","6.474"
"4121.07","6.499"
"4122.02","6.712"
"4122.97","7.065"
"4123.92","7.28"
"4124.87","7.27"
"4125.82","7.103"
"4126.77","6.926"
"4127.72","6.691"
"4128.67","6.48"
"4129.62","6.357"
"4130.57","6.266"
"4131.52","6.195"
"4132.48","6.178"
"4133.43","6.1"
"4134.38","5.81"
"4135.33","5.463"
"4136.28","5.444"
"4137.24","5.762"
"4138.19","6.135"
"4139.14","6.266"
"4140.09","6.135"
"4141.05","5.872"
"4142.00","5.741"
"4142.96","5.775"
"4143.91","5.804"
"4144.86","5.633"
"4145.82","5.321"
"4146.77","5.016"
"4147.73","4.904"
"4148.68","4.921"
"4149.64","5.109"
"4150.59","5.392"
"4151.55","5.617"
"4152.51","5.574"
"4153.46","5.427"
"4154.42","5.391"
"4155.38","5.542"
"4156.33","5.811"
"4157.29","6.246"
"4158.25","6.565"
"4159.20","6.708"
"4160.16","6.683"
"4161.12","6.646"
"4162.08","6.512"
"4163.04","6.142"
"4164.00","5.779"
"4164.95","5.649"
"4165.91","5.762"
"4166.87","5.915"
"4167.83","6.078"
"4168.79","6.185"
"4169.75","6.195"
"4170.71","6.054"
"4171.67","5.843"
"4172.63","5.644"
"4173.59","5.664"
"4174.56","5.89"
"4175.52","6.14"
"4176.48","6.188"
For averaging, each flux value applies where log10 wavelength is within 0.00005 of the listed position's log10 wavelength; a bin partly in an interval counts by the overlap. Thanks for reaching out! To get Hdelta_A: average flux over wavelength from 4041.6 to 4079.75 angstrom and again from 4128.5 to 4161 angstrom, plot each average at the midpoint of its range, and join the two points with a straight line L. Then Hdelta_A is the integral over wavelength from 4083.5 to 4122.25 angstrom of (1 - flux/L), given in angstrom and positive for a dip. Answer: -2.5 angstrom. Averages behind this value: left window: 5.95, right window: 5.82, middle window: 6.26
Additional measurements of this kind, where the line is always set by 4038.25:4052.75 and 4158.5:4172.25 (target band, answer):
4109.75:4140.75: -1.0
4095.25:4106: 0.5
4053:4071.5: 0.7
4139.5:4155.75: 1.8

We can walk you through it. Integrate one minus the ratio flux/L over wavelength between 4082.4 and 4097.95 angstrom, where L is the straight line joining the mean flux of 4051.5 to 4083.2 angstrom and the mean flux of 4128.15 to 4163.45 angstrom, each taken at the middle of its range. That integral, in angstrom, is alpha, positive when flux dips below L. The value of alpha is -1.5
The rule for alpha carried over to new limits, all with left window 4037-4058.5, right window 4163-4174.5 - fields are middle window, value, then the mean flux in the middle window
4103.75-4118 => -0.8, 6.19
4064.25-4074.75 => -0.7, 6.25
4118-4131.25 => -1.8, 6.68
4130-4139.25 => -0.1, 5.95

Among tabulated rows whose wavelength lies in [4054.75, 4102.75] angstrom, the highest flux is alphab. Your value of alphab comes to 7.499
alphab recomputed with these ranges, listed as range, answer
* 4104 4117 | 6.629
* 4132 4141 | 6.266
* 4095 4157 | 7.28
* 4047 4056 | 6.668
